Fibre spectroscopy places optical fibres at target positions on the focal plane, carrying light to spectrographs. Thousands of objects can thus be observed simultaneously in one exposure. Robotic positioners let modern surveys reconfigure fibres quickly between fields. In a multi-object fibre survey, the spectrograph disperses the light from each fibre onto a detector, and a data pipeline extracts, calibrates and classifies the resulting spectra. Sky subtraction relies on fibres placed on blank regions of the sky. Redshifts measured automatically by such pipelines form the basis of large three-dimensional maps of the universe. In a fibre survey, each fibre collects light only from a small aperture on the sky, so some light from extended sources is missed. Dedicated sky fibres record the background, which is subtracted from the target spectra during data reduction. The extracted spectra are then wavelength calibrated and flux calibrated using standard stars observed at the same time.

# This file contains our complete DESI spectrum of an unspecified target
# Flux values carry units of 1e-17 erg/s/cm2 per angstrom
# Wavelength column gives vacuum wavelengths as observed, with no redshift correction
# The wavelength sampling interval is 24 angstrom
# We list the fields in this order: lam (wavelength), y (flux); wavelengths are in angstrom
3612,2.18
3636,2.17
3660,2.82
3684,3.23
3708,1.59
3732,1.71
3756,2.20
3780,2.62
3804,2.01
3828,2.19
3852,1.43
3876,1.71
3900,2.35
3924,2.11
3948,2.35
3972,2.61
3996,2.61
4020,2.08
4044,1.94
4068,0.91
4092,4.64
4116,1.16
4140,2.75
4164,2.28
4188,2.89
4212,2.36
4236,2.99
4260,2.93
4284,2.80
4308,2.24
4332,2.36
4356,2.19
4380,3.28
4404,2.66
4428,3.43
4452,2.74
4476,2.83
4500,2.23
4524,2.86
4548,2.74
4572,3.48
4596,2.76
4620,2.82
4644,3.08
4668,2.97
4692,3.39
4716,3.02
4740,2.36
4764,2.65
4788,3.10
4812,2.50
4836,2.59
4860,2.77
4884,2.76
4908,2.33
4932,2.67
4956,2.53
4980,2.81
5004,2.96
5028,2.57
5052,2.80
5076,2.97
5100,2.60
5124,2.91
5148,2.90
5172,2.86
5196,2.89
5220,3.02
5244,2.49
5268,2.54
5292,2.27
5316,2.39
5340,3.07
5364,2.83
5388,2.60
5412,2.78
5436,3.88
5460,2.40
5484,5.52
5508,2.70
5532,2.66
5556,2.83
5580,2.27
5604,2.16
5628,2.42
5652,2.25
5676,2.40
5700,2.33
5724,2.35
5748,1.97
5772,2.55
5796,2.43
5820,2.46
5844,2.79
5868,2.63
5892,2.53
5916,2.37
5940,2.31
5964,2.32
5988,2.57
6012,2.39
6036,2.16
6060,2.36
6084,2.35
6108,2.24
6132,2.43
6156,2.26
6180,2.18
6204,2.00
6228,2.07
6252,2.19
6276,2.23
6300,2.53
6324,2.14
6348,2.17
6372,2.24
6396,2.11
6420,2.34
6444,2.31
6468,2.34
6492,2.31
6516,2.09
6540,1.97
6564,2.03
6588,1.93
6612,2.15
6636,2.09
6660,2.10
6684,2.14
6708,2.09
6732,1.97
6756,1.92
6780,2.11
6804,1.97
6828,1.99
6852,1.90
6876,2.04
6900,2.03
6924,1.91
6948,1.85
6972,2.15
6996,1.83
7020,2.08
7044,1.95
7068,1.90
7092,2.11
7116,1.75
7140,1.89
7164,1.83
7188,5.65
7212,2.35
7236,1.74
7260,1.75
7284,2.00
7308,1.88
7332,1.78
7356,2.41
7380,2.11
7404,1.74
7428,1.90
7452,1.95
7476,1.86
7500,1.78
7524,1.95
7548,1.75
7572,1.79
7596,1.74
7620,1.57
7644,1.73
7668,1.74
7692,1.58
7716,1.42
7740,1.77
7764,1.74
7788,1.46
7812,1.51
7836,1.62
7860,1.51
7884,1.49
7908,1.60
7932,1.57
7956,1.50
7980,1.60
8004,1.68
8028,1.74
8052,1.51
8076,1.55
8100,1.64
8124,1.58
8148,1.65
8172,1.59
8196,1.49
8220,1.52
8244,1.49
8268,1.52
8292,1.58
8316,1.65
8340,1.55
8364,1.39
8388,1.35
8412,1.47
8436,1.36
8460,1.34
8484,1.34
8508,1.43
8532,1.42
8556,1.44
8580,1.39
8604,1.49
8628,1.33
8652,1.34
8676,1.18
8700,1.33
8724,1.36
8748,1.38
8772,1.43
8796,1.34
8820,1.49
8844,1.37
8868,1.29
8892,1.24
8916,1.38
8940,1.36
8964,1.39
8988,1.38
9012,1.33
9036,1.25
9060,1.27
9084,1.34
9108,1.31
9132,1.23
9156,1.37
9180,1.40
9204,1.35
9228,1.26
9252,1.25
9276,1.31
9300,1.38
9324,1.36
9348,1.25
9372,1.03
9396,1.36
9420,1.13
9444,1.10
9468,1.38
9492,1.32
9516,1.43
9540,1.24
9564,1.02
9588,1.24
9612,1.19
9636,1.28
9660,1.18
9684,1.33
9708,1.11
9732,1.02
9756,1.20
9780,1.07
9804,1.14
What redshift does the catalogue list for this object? 0.096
